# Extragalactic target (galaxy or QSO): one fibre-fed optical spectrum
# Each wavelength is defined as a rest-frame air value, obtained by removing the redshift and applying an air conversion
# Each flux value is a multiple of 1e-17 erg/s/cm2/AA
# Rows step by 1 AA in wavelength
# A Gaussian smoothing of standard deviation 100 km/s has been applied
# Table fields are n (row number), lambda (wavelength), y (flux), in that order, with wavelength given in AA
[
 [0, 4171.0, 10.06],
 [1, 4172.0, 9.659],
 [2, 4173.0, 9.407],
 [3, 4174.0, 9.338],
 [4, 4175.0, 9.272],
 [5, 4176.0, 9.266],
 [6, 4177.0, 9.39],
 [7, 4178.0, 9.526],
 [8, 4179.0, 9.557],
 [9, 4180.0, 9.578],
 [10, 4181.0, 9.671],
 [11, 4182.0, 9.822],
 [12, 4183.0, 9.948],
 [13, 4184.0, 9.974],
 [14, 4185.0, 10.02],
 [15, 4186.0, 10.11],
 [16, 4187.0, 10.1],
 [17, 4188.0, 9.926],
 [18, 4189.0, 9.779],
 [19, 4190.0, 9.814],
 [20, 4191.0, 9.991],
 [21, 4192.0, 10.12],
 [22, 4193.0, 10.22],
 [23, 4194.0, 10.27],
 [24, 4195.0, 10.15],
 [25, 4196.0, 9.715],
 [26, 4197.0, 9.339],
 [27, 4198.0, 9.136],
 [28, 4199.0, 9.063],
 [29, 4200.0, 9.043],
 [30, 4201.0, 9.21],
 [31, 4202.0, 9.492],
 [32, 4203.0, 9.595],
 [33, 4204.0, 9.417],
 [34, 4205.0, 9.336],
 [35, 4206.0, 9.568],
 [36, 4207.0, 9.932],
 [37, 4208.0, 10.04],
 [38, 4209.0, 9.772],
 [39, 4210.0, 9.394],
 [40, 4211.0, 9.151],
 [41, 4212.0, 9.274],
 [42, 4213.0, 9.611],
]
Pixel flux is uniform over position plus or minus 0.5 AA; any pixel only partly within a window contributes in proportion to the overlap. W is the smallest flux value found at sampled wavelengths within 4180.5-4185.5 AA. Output 9.671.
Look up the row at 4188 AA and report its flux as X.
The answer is 9.926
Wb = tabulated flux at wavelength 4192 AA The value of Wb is 10.12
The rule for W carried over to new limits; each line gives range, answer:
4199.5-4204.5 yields 9.043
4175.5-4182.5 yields 9.266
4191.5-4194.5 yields 10.12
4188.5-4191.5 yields 9.779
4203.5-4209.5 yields 9.336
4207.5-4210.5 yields 9.394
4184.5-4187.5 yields 10.02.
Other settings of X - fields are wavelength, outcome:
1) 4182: 9.822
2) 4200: 9.043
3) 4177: 9.39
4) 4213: 9.611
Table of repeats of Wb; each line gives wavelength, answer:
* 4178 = 9.526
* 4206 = 9.568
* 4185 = 10.02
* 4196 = 9.715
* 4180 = 9.578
